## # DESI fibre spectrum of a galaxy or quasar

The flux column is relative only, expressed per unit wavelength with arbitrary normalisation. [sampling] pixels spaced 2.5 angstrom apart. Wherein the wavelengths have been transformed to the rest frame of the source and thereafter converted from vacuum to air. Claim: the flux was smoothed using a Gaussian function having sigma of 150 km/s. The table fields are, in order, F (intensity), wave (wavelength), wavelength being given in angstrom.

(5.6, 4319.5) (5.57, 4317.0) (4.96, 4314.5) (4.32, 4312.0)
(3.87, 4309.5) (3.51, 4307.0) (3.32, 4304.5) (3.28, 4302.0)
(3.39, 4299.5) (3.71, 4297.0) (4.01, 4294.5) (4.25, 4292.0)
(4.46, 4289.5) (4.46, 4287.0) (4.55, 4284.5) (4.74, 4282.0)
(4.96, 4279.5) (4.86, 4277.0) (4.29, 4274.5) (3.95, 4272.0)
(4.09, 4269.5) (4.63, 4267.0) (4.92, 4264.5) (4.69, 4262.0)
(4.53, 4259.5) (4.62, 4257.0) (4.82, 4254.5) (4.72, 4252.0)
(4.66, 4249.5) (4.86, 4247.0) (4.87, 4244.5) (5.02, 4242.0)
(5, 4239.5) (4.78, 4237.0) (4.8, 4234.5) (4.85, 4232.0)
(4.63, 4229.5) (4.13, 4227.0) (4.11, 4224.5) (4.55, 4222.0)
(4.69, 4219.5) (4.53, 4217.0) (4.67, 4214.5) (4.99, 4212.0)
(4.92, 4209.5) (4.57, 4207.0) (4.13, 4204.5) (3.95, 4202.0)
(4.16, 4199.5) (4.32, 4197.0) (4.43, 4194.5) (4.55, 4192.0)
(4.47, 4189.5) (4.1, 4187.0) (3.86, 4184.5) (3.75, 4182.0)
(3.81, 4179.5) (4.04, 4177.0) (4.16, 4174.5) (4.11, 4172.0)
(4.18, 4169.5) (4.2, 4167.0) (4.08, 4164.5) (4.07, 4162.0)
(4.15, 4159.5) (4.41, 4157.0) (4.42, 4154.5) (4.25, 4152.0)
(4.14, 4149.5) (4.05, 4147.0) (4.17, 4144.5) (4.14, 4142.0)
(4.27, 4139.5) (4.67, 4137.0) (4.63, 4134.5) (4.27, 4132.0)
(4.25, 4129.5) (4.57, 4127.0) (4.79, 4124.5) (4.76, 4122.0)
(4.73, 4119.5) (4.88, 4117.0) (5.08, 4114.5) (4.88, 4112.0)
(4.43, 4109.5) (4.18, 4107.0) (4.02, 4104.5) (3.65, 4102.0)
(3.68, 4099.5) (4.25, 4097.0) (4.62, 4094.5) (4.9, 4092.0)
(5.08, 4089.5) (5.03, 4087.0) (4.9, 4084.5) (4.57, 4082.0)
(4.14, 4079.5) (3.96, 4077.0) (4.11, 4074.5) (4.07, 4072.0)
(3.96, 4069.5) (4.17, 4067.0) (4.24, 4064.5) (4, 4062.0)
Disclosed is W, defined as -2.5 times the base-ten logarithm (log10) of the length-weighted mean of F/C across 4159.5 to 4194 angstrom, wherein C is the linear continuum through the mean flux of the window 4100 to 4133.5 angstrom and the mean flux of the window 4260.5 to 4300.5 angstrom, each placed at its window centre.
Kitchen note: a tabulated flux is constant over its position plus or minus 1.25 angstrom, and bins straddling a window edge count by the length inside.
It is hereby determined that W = 0.08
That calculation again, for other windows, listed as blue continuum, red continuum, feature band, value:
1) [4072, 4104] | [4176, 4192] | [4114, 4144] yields -0.08 mag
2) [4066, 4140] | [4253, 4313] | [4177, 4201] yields 0.05 mag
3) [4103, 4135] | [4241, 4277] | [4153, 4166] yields 0.09 mag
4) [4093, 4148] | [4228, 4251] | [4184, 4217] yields 0.07 mag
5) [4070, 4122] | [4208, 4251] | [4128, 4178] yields 0.08 mag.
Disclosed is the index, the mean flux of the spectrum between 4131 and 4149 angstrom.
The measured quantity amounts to 4.31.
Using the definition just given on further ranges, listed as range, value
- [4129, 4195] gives 4.21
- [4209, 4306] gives 4.49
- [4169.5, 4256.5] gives 4.47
